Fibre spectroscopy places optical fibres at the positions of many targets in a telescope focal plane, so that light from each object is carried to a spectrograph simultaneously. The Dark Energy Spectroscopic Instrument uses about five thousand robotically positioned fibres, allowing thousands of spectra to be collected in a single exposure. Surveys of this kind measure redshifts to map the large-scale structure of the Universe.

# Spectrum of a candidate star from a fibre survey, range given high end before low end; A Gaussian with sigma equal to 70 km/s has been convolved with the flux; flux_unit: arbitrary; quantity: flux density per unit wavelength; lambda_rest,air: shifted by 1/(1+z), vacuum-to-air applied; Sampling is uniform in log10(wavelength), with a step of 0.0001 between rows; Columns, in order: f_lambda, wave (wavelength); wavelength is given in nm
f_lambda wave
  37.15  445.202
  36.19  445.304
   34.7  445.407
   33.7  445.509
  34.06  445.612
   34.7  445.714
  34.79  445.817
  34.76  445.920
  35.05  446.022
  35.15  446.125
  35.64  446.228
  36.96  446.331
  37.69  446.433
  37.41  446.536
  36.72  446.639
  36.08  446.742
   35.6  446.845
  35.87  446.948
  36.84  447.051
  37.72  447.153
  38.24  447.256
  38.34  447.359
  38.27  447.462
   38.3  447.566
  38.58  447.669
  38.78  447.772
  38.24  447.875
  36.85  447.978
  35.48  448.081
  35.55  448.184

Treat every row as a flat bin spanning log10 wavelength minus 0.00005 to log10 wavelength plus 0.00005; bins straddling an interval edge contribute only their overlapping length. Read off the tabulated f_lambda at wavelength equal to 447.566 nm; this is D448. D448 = 38.3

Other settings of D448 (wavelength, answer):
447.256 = 38.24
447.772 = 38.78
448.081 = 35.48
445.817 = 34.79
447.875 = 38.24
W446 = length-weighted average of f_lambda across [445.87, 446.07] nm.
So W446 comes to 35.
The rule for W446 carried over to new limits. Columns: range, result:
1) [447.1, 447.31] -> 38.1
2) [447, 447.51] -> 38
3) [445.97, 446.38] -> 35.7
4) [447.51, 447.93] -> 38.4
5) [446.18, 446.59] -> 37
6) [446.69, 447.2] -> 36.4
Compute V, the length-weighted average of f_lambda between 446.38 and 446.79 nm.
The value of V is 37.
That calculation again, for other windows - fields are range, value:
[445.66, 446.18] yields 34.9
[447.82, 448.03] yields 37.6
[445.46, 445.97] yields 34.4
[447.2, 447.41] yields 38.3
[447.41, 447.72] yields 38.3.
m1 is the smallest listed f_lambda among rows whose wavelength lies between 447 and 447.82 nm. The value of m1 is 36.84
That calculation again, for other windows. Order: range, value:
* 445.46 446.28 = 33.7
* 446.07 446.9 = 35.15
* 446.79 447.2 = 35.6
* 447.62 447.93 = 38.24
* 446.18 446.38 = 35.64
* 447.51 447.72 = 38.3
